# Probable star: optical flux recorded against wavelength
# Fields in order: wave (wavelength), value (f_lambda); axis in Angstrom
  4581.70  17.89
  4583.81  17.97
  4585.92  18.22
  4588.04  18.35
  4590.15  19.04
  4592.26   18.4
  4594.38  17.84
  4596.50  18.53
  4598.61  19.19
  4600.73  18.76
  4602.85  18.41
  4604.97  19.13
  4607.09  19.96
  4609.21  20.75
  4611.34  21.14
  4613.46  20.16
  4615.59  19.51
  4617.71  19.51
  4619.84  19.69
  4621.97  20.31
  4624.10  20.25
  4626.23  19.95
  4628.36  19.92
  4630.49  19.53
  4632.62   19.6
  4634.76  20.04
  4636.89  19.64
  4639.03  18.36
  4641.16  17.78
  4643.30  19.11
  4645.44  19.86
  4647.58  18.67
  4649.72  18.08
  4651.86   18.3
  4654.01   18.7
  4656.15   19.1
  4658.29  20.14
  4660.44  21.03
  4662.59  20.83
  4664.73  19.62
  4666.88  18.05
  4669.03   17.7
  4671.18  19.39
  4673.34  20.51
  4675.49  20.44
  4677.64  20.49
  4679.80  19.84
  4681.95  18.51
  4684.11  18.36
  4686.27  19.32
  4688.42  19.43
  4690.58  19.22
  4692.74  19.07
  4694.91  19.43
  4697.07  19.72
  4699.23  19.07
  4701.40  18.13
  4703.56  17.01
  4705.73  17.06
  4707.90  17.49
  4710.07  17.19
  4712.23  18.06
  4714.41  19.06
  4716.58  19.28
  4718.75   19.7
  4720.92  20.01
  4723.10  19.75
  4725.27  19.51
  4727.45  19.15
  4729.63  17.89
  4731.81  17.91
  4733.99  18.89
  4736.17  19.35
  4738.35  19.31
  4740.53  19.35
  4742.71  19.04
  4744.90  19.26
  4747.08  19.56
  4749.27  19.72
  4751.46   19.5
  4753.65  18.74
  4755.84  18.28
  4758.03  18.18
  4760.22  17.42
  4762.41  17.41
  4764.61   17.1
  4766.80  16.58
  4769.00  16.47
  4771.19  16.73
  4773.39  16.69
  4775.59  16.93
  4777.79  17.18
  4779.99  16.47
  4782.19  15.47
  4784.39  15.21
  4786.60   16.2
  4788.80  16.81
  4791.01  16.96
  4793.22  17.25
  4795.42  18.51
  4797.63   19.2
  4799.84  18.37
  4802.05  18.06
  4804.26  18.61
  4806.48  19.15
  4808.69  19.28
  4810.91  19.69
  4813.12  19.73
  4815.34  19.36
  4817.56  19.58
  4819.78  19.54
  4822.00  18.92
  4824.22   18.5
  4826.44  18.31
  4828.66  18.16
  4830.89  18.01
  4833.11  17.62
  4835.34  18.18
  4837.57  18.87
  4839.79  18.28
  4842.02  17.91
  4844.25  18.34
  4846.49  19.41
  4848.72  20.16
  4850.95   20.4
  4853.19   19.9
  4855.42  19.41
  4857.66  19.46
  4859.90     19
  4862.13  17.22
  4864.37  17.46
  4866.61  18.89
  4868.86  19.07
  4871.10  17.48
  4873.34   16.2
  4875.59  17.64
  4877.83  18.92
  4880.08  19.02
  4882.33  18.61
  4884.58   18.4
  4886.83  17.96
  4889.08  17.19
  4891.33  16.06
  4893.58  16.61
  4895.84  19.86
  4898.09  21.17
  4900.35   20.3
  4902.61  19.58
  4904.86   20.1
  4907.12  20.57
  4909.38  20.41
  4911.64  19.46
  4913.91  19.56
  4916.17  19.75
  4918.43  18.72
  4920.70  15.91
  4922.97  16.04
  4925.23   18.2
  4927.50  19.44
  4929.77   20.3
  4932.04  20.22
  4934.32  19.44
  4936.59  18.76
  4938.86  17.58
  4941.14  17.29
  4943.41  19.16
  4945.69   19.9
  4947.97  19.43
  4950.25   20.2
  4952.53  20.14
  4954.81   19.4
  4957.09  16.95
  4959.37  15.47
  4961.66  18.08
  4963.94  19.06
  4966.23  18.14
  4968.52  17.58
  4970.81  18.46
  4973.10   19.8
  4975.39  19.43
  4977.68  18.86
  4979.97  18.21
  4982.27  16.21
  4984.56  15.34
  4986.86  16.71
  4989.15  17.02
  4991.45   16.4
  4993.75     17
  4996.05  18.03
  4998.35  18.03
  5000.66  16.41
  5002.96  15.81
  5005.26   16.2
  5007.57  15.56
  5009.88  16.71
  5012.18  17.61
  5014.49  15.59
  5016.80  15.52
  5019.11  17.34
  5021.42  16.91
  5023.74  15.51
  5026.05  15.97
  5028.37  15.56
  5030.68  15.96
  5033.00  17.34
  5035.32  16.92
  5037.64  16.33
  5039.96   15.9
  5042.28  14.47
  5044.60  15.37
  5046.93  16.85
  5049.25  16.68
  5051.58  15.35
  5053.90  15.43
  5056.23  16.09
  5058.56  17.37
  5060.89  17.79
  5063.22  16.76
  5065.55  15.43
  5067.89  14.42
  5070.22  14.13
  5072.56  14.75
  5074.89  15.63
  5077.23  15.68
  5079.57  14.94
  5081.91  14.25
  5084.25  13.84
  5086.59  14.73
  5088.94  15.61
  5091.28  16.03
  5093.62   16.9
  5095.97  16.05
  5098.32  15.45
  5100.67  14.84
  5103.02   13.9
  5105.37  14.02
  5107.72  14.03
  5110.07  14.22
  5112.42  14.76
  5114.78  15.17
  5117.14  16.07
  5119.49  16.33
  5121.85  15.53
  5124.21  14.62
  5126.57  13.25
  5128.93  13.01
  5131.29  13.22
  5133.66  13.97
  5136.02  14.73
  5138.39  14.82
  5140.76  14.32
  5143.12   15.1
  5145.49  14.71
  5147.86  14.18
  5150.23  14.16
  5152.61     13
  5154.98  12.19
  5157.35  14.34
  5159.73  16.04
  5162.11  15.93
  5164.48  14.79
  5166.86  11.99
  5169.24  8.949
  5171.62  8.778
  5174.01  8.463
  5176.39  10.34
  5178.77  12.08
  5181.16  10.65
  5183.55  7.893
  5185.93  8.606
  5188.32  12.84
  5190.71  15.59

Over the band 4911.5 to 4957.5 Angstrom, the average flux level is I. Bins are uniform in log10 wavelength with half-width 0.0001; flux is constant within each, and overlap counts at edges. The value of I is 18.9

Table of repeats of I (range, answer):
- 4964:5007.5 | 17.4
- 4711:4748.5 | 19.1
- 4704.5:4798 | 18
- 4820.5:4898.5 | 18.5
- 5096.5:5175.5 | 13.9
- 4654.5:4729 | 19.1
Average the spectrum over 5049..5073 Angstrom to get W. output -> 15.8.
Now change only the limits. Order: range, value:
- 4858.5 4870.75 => 18.3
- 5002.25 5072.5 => 16.1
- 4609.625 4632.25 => 20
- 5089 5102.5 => 15.7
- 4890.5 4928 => 18.9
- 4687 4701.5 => 19.2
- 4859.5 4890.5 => 18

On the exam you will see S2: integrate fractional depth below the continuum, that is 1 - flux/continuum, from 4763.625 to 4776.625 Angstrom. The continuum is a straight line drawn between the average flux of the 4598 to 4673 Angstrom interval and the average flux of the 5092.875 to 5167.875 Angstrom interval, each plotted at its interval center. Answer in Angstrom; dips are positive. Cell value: 1.0 Angstrom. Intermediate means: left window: 19.4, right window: 14.5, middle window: 16.8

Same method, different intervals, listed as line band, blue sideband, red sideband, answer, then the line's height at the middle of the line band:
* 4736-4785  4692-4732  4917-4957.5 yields 2.3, 18.7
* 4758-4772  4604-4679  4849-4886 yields 1.5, 19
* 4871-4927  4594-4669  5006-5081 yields -4.5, 17.2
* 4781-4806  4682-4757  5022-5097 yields 1.1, 18.2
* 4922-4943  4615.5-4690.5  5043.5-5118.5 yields -2.3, 16.8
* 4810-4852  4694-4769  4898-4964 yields -0.2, 18.8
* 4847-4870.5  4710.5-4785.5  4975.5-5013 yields -1.9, 17.6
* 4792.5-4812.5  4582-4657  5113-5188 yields -1.9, 17.1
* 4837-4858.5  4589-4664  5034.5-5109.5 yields -2.2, 17.5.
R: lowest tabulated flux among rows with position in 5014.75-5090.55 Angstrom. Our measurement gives 13.84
